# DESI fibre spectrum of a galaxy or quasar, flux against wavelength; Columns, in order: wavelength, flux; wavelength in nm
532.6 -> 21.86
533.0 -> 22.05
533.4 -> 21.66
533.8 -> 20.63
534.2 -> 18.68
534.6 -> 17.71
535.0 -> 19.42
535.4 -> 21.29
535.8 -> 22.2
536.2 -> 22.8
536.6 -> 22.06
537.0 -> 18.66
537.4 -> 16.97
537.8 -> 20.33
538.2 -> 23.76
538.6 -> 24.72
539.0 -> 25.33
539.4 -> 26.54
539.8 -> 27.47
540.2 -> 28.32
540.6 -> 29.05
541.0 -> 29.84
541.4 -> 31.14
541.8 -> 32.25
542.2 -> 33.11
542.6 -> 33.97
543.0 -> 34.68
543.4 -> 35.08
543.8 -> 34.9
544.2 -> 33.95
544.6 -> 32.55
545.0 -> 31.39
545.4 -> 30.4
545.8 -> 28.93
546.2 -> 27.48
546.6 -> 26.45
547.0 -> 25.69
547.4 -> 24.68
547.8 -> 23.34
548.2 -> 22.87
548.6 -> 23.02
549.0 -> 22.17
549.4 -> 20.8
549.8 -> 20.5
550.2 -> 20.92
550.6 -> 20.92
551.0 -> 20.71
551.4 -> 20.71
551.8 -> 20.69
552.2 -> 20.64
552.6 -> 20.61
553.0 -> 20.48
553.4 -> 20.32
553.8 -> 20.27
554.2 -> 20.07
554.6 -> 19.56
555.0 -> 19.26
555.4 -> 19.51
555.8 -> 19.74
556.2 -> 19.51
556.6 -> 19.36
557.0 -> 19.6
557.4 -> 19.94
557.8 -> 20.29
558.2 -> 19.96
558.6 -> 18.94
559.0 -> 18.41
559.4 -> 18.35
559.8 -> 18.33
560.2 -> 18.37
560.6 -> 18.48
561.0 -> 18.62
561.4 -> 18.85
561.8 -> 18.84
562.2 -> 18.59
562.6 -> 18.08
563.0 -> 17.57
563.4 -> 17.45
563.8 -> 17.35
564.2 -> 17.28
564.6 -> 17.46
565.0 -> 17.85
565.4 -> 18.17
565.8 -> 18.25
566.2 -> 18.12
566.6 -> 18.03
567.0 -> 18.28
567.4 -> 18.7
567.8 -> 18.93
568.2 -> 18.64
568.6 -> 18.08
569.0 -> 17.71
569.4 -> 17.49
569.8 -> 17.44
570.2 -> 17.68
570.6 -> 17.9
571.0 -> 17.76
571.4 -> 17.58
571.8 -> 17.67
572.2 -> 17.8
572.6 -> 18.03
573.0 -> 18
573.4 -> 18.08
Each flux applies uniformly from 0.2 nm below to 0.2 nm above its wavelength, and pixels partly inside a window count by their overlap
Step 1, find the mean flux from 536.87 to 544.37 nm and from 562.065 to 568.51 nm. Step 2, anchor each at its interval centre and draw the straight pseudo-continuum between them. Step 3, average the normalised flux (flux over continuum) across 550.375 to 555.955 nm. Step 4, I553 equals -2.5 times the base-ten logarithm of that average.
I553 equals 0.15 mag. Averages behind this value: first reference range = 28.5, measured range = 20.3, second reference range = 18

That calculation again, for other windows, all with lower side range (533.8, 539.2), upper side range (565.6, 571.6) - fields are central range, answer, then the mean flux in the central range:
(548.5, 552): -0.07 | 21.1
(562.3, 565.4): 0.05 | 17.6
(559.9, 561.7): 0.01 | 18.6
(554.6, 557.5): -0.02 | 19.5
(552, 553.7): -0.05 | 20.5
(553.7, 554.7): -0.03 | 20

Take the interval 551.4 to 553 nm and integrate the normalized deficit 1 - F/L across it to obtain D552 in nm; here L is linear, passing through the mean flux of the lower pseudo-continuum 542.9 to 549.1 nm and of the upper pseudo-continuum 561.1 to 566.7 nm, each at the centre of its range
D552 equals 0.28 nm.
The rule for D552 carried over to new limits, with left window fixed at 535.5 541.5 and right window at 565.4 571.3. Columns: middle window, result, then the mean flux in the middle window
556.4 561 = 0.242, 19.1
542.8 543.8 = -0.490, 34.9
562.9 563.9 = 0.087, 17.5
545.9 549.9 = -0.258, 23.9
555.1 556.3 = 0.070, 19.6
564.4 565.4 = 0.055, 17.8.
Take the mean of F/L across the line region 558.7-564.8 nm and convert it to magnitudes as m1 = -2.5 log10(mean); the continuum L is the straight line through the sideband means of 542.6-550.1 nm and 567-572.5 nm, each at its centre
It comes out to 0.17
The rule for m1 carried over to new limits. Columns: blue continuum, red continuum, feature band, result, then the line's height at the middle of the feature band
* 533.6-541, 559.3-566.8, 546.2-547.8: -0.21 mag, 21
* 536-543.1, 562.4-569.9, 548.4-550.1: 0.09 mag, 23.5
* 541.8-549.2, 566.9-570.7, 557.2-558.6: 0.17 mag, 23.3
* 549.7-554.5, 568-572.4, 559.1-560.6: 0.06 mag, 19.4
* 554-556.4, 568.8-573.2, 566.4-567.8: -0.01 mag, 18.2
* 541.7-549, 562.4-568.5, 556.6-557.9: 0.15 mag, 22.7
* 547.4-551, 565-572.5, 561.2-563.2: 0.05 mag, 19.3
